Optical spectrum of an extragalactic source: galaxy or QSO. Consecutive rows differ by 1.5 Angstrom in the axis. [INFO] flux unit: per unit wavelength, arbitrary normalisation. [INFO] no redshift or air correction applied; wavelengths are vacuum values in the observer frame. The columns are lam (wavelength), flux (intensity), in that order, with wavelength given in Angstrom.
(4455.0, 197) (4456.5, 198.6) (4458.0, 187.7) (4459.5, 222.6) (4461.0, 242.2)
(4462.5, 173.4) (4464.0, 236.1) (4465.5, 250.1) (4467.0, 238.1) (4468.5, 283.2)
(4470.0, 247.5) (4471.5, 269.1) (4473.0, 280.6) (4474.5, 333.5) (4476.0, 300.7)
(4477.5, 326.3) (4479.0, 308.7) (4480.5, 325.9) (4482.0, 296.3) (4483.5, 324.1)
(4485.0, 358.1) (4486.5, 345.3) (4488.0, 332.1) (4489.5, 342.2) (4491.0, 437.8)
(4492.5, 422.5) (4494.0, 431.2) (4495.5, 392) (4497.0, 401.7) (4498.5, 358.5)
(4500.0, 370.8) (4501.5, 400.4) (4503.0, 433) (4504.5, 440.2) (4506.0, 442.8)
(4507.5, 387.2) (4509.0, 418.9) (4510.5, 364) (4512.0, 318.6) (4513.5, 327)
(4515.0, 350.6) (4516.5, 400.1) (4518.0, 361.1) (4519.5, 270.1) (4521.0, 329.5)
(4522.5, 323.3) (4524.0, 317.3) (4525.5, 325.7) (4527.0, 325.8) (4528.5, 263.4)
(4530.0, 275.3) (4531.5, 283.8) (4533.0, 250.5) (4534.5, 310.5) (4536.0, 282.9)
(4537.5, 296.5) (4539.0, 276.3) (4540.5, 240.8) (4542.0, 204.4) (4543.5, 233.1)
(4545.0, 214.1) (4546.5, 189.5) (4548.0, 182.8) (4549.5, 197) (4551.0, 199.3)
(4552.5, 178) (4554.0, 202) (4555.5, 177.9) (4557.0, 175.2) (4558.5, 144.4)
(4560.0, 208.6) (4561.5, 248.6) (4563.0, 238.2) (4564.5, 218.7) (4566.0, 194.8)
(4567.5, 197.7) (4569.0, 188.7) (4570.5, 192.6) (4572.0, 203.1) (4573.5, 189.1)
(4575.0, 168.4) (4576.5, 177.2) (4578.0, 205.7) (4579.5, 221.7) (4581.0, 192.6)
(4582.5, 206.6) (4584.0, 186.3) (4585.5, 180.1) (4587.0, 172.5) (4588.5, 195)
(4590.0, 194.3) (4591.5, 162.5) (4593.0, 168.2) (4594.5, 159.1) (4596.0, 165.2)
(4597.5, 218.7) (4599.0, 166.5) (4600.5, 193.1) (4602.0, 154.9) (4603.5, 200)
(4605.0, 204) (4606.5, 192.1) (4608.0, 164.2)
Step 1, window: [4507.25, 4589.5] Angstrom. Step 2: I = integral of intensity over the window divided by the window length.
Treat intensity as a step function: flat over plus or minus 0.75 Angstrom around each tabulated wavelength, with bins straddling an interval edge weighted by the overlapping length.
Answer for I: 246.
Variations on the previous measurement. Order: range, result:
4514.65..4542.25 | 300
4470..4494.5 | 336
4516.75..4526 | 325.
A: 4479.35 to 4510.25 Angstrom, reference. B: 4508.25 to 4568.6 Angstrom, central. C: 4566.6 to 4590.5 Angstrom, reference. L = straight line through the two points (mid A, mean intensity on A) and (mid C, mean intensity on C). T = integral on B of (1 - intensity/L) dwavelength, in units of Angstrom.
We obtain 5.0 Angstrom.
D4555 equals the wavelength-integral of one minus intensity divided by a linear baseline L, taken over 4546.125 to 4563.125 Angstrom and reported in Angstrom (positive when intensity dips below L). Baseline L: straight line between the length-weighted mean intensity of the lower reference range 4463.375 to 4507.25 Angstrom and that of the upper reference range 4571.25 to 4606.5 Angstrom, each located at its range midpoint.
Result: 3.1 Angstrom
